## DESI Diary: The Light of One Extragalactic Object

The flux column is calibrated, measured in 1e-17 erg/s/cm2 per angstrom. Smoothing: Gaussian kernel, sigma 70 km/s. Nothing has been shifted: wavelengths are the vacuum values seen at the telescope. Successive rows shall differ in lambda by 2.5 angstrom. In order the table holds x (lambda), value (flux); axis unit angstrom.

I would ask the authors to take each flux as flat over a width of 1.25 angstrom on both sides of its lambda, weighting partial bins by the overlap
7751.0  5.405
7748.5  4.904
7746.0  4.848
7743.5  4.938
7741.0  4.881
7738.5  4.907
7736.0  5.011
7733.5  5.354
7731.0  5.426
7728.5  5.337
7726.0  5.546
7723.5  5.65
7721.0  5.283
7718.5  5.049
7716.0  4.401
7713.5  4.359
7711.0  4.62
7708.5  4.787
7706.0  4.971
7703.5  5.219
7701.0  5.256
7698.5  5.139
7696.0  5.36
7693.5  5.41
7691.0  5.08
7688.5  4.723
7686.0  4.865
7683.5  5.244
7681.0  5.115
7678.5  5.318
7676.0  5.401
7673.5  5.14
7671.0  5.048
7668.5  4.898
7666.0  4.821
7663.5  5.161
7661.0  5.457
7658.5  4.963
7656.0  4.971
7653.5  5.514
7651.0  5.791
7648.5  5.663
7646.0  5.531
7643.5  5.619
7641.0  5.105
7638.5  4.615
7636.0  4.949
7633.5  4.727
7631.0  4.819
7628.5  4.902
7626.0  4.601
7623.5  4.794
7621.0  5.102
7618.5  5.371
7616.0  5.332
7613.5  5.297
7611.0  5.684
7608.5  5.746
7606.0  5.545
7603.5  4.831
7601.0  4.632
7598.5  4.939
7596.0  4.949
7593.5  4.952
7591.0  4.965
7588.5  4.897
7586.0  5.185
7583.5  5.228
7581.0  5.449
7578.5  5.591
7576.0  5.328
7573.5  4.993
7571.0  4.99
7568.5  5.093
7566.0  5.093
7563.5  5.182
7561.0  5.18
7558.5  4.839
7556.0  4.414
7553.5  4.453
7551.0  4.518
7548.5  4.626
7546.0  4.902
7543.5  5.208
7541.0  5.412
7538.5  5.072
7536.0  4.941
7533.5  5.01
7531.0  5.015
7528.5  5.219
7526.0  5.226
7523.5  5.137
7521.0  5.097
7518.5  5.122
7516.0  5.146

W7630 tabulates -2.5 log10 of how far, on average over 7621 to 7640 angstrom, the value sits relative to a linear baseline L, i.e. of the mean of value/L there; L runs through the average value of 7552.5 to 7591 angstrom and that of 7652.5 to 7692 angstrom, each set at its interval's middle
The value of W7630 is 0.063 mag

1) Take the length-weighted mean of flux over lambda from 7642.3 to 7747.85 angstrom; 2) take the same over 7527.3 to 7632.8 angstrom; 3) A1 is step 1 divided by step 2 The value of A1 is 1.02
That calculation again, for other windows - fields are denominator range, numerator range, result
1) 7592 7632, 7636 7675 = 1.02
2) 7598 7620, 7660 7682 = 0.98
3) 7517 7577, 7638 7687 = 1.04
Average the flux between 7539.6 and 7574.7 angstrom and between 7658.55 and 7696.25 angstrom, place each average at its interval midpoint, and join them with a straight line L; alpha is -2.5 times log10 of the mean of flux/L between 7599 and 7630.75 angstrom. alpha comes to -0.03 mag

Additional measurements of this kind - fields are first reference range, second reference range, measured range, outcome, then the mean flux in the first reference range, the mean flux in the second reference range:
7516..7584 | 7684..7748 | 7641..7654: -0.108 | 5.05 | 5.06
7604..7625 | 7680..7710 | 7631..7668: 0.008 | 5.33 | 5.09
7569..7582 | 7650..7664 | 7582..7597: 0.048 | 5.26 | 5.31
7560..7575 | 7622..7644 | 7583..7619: -0.039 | 5.09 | 4.88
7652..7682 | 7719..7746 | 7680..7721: 0.043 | 5.16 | 5.21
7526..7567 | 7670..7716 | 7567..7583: -0.057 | 4.95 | 5.04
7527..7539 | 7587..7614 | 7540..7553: 0.037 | 5.05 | 5.13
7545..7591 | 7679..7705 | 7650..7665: -0.040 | 5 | 5.14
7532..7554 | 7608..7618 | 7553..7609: 0.035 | 4.92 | 5.49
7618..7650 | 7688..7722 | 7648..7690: -0.032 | 5.06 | 4.98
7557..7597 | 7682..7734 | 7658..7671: 0.008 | 5.12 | 5.1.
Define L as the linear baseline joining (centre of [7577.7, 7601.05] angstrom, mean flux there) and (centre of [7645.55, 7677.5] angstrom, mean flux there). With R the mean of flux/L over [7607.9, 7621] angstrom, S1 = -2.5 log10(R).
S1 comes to -0.06 mag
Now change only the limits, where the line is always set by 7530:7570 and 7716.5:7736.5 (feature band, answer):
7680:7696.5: 0.026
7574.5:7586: -0.077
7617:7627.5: 0.024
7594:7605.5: 0.033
